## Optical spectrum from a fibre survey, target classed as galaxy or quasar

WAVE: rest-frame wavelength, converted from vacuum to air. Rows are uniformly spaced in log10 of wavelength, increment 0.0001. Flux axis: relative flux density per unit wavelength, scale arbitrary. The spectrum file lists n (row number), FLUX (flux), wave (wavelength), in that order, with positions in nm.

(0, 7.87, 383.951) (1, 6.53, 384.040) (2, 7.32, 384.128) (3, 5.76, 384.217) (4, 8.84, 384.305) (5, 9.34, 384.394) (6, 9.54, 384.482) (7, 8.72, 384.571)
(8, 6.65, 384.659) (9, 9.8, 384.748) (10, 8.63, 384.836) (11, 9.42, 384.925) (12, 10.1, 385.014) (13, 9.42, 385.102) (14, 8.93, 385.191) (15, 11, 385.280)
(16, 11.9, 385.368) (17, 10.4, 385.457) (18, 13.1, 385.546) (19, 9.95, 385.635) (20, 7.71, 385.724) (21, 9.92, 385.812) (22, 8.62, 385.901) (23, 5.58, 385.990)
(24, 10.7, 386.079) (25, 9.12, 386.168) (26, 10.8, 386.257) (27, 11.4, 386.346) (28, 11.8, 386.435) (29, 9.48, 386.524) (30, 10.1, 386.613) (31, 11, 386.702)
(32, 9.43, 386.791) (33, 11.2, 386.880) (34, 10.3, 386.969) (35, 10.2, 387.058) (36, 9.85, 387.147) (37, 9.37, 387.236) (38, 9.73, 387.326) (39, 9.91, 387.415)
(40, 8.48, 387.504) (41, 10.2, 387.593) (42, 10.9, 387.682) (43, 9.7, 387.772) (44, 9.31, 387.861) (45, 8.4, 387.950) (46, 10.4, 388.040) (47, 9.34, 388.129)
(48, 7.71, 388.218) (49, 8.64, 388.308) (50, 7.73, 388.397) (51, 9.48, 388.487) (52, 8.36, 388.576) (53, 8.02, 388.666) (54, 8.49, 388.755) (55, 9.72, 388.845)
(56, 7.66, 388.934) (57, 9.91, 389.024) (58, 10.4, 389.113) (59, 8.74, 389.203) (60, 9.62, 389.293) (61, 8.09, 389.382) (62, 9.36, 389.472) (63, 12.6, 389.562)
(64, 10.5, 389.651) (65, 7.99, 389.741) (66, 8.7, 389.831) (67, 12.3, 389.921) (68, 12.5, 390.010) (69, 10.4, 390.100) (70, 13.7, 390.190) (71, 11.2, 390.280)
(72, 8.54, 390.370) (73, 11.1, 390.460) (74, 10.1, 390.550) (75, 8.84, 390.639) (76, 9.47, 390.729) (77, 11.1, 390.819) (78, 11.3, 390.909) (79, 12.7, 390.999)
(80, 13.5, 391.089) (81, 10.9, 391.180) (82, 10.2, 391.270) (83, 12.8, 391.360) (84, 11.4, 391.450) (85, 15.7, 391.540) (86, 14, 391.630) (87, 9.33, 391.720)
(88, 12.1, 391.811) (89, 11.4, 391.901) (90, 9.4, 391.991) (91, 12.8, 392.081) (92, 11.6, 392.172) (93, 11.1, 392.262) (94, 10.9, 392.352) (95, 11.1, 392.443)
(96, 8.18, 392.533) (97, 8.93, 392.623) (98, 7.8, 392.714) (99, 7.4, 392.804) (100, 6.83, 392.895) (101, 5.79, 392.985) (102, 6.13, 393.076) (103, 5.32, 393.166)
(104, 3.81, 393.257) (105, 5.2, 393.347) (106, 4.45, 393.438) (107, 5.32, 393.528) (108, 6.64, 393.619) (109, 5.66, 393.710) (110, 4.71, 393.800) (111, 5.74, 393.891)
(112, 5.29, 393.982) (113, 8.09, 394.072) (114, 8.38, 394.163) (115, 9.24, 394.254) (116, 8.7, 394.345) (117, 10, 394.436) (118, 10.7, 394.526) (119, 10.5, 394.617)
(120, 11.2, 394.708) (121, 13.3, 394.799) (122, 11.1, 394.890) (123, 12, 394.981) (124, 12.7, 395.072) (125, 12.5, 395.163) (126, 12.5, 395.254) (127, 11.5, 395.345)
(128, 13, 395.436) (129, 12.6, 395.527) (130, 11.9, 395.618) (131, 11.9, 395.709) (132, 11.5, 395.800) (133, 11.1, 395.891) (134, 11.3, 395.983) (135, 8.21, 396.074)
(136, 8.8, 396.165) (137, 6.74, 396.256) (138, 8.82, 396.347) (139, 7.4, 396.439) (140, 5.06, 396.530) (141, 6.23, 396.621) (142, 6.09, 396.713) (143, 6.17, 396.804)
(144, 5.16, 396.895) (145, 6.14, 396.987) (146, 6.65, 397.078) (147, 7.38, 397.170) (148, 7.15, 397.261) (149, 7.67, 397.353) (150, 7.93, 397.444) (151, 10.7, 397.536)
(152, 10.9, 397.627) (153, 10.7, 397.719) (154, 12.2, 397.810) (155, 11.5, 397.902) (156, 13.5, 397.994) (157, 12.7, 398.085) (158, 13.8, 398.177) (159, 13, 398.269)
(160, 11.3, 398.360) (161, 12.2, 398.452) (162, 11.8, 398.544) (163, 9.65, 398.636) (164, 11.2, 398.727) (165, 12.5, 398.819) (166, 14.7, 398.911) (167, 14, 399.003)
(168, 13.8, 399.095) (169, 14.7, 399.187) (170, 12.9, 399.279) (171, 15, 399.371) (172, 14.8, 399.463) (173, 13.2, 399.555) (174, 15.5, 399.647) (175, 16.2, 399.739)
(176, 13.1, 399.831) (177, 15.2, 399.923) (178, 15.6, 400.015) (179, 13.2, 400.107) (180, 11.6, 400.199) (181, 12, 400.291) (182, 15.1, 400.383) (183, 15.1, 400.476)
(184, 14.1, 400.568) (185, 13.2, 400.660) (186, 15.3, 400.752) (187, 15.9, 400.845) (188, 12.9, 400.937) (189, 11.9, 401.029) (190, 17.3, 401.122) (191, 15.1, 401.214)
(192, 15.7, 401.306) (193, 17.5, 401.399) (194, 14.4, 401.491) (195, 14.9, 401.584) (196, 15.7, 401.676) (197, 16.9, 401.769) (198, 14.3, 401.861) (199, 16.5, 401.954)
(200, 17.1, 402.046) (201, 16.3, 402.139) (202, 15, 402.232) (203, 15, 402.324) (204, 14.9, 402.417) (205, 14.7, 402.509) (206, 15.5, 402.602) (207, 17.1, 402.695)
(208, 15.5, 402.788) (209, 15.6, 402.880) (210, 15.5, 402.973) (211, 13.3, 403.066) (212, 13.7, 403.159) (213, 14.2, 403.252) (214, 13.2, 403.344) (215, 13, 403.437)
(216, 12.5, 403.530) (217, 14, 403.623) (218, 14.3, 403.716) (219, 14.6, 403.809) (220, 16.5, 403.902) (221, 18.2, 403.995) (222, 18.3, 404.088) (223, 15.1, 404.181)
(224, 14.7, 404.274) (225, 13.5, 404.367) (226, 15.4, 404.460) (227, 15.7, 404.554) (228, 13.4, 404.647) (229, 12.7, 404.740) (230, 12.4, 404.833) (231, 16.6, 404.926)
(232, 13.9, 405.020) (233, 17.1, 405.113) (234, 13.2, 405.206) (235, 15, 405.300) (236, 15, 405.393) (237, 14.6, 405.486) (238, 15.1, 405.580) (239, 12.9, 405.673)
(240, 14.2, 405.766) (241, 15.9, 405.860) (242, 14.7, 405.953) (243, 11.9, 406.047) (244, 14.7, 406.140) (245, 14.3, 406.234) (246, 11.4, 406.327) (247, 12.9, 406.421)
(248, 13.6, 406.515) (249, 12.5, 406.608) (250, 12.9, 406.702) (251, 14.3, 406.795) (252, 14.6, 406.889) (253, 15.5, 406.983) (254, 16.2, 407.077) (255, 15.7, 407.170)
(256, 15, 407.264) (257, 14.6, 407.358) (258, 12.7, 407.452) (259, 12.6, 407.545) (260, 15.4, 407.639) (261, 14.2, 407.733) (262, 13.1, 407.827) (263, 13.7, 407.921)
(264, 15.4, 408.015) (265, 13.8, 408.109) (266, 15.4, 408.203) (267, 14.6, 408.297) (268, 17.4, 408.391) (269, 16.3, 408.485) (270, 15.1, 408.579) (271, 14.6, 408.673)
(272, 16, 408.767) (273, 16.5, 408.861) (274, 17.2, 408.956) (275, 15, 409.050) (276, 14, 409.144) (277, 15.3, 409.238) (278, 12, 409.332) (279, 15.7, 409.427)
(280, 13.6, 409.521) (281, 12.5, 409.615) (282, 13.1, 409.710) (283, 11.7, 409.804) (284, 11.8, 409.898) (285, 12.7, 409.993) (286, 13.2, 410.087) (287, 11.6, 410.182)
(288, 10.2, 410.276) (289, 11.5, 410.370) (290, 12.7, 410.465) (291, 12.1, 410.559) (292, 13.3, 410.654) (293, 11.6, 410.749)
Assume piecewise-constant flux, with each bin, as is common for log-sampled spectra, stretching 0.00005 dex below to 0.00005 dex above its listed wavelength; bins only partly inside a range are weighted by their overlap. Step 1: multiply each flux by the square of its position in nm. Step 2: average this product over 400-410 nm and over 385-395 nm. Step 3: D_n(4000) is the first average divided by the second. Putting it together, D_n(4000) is 1.6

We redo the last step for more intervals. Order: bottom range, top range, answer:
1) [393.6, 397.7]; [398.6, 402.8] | 1.65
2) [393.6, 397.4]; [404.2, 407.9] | 1.66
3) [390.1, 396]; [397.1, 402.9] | 1.43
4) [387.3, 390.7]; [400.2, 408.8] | 1.64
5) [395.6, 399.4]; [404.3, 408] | 1.44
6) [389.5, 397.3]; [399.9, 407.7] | 1.63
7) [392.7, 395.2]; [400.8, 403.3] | 1.98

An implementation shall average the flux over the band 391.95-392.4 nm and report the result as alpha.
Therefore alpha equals 11.2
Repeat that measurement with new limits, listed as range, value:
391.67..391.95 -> 11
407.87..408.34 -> 14.6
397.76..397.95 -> 11.8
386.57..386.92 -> 10.4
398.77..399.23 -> 13.9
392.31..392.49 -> 11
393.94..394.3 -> 7.78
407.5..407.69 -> 14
